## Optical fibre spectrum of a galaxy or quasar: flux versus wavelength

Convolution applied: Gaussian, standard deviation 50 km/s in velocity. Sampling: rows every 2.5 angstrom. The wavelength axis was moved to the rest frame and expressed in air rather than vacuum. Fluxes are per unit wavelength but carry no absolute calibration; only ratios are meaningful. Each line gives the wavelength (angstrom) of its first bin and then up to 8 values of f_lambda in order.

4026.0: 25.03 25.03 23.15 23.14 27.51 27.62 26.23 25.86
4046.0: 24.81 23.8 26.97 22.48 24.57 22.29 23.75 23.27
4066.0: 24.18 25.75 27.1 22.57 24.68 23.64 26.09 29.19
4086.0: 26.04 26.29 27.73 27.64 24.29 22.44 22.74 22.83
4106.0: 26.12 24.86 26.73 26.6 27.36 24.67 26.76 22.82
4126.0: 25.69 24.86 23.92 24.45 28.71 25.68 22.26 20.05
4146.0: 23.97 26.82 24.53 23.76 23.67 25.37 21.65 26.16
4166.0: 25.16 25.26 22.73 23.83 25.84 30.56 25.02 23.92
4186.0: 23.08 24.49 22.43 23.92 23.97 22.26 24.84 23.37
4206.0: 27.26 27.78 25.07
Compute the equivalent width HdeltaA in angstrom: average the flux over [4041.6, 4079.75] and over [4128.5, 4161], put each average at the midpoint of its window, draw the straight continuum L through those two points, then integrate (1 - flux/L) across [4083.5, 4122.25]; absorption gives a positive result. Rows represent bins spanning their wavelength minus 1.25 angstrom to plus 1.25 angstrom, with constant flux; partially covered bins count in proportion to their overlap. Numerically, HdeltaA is -2.0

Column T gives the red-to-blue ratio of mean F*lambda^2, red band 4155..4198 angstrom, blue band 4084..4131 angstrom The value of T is 1.00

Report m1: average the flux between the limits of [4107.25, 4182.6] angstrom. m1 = 25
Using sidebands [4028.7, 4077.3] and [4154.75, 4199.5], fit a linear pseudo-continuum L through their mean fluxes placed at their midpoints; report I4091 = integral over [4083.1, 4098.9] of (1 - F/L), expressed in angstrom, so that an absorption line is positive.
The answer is -1.1 angstrom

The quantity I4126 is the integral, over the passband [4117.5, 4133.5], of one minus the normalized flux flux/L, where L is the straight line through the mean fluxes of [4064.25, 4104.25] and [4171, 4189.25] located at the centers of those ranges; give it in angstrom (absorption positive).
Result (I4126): 0.25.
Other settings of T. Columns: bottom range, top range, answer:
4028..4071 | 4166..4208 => 1.06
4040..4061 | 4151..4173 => 1.04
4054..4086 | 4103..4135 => 1.05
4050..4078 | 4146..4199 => 1.06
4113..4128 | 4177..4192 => 1.01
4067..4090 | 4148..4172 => 0.99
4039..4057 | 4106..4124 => 1.06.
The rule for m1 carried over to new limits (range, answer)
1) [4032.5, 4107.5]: 25.1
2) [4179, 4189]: 24.6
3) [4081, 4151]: 25.2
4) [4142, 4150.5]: 23.7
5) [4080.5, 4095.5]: 27.1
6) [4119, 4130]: 25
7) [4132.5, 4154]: 24.5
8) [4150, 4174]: 24.2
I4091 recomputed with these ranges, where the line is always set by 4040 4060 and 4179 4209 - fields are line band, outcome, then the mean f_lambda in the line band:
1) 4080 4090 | -1.0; 26.9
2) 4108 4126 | -0.9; 25.7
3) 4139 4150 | 0.5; 23.5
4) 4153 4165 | 0.1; 24.2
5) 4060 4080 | 0.1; 24.4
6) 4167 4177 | 0.0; 24.4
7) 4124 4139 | -0.6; 25.4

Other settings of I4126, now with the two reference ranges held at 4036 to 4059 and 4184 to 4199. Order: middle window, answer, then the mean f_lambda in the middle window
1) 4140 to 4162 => 0.3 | 23.6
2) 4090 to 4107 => -0.1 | 24.8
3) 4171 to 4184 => -1.1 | 25.6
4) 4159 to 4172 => -0.3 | 24.3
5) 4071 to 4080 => 0.2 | 24.2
